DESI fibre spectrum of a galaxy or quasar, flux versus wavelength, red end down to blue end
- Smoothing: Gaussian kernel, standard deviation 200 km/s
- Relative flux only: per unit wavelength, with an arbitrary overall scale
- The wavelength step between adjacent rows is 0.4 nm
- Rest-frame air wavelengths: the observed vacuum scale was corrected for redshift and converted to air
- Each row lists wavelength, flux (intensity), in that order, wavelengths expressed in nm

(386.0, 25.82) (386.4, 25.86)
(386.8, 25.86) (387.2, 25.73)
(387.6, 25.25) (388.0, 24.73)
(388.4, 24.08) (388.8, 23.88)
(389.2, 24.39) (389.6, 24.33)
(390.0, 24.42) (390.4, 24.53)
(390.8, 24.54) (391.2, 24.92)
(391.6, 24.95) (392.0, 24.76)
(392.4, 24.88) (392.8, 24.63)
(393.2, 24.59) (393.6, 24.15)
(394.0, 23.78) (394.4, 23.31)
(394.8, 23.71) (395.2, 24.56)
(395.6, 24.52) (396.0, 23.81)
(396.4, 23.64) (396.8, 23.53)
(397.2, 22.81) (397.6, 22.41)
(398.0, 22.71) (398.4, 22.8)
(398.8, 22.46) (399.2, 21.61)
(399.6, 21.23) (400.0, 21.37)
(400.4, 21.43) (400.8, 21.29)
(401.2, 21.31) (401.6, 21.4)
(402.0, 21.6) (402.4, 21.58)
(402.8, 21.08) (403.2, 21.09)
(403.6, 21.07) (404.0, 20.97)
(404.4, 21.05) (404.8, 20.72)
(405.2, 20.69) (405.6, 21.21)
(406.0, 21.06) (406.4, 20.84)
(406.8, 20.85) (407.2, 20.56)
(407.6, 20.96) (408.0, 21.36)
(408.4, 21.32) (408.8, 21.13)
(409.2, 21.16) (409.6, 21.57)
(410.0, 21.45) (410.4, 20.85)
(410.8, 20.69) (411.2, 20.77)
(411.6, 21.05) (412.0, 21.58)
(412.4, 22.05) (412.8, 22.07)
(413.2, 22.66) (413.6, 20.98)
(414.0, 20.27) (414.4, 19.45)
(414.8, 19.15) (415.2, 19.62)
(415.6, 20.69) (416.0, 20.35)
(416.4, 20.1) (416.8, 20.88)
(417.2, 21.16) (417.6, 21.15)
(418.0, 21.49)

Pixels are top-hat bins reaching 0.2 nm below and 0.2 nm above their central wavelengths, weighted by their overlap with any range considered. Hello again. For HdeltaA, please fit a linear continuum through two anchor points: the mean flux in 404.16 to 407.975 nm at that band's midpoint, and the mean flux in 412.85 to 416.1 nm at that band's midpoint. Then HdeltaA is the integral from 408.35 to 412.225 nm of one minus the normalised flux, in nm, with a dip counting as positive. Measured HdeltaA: -0.09 nm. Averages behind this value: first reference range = 20.9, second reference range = 20.5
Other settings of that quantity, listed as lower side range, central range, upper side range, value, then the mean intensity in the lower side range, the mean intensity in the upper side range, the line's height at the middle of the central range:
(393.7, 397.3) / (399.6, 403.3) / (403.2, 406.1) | 0.10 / 23.8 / 21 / 22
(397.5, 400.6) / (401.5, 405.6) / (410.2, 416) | 0.09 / 22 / 20.8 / 21.6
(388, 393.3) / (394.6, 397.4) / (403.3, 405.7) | -0.08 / 24.5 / 20.9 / 23.2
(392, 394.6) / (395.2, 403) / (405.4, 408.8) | 0.21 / 24.3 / 21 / 22.9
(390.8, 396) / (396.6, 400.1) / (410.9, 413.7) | 0.19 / 24.4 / 21.6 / 23.6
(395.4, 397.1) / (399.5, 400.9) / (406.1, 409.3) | 0.09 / 23.8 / 21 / 22.8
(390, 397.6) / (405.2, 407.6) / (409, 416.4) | 0.12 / 24.2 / 20.9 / 22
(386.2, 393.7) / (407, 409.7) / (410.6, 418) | 0.08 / 24.8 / 20.8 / 21.8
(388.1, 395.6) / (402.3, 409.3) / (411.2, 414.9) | 0.37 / 24.4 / 21.1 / 22.2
